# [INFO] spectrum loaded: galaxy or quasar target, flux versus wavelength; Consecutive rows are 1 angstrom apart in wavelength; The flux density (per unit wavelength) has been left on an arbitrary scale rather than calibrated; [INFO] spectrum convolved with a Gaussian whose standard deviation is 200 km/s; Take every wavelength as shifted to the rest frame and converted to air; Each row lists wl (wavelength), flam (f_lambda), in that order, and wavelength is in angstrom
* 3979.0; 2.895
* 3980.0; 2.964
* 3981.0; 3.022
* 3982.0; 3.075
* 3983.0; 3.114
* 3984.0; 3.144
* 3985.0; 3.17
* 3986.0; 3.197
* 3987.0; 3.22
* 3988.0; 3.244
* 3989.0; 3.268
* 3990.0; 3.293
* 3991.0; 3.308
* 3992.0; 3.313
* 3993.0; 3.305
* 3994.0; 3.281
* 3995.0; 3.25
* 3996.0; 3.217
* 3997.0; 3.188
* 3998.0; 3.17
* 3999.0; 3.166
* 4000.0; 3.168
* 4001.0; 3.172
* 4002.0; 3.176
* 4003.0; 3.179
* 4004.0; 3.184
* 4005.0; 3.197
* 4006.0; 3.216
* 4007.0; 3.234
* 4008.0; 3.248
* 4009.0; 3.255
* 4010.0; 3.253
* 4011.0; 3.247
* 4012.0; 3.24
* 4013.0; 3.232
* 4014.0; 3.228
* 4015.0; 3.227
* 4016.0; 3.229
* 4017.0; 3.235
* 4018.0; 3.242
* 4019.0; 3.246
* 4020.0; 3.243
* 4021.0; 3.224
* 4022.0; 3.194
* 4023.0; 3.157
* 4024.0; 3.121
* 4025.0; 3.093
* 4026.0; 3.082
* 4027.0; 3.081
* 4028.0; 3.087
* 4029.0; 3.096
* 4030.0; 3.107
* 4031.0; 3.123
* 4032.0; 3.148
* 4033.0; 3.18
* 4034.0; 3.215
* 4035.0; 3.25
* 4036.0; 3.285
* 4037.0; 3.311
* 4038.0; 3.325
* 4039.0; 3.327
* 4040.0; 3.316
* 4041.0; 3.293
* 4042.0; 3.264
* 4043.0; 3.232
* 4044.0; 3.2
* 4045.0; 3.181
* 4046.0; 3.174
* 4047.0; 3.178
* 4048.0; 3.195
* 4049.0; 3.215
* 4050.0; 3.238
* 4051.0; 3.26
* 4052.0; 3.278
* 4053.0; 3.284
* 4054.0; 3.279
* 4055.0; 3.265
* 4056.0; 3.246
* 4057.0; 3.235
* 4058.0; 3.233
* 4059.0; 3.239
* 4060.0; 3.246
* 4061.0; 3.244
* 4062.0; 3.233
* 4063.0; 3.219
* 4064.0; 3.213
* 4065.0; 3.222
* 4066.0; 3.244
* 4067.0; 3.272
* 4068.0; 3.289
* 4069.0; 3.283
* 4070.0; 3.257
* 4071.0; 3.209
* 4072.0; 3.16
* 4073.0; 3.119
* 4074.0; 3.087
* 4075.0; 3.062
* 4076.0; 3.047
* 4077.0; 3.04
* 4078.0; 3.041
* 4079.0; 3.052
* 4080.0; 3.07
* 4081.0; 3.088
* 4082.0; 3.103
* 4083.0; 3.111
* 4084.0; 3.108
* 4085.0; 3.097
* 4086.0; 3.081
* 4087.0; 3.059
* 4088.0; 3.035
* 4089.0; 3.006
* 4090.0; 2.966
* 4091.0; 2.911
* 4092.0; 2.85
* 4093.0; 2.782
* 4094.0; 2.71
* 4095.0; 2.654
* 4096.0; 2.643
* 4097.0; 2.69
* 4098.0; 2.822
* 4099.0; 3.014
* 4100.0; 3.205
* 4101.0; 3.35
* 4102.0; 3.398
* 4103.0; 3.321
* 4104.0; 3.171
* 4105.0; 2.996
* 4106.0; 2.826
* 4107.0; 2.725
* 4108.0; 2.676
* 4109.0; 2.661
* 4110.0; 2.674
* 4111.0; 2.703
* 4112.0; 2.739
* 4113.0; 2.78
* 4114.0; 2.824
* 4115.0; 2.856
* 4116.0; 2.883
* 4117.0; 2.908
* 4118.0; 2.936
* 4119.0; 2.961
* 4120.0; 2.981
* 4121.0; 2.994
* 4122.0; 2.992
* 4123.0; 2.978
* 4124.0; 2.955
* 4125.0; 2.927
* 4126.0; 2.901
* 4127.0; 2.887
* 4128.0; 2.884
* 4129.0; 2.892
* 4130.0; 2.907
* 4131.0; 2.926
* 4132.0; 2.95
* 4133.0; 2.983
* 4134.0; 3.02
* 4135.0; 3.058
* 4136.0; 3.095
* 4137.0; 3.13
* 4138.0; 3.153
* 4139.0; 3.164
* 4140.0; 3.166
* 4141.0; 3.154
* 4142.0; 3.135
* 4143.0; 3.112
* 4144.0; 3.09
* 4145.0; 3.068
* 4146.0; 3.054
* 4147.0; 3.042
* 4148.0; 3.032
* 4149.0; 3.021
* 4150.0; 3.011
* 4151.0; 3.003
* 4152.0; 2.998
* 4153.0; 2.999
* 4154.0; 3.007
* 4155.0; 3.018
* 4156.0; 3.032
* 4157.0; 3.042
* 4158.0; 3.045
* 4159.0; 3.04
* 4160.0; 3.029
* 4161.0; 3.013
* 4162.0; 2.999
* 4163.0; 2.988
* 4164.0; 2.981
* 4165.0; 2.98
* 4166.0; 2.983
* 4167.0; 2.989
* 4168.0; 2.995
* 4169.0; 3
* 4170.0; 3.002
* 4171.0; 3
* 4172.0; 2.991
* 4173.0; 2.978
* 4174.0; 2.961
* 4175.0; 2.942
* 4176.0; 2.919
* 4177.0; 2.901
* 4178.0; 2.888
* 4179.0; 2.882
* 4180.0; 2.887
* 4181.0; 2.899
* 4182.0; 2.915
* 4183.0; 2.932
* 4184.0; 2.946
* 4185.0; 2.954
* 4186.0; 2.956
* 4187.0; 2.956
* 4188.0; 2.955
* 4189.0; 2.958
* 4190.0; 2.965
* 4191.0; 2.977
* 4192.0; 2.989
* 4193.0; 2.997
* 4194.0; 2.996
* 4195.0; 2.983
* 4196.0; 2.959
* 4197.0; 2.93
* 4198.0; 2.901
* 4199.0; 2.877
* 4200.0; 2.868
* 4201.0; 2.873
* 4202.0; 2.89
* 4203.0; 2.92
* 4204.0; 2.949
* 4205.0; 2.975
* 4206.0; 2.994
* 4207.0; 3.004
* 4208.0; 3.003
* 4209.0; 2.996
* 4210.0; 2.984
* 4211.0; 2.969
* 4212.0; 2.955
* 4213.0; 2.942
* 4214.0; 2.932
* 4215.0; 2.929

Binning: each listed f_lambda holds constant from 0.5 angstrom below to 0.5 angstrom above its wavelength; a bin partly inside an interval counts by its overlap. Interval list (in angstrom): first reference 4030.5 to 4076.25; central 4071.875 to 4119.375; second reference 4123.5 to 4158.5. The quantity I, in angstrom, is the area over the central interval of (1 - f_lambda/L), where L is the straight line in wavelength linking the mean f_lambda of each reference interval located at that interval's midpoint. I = 2.63 angstrom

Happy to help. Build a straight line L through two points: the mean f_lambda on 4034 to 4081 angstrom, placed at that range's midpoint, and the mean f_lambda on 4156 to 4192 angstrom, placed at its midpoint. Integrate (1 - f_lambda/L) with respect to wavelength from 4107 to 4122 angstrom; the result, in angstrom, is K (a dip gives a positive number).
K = 1.3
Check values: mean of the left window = 3.21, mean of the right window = 2.97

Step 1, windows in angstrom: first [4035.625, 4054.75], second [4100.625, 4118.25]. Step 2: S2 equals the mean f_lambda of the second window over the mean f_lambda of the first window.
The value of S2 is 0.89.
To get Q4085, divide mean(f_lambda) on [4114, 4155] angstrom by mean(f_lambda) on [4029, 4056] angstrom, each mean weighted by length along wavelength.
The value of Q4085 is 0.93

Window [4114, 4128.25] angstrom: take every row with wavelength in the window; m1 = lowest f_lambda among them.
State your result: 2.824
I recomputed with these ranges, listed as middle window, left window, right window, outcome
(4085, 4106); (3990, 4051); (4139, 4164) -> 0.9 angstrom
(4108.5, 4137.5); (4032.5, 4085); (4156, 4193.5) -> 1.5 angstrom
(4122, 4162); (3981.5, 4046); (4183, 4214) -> 0.1 angstrom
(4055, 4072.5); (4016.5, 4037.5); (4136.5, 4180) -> -0.6 angstrom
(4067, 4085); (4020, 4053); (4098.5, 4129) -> -0.4 angstrom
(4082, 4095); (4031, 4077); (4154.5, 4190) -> 0.8 angstrom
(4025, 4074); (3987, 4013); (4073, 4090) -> -1.4 angstrom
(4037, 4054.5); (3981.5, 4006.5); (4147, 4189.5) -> -0.6 angstrom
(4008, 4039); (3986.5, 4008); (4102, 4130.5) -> -0.5 angstrom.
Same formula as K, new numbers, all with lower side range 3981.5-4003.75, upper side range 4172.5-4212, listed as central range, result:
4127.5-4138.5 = 0.1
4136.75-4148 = -0.4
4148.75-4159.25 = -0.1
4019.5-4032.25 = 0.1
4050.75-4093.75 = -0.5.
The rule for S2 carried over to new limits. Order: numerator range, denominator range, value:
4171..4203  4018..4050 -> 0.92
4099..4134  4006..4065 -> 0.91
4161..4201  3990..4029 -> 0.92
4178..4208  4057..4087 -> 0.93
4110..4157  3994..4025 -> 0.93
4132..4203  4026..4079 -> 0.93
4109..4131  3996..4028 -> 0.90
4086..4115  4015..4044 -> 0.91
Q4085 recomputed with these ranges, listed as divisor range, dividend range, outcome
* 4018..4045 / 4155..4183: 0.93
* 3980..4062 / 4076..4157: 0.93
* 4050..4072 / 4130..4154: 0.94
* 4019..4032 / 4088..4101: 0.92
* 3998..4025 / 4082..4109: 0.92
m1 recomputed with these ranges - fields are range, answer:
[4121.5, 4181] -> 2.882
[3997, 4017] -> 3.166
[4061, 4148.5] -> 2.643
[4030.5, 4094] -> 2.71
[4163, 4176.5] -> 2.919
